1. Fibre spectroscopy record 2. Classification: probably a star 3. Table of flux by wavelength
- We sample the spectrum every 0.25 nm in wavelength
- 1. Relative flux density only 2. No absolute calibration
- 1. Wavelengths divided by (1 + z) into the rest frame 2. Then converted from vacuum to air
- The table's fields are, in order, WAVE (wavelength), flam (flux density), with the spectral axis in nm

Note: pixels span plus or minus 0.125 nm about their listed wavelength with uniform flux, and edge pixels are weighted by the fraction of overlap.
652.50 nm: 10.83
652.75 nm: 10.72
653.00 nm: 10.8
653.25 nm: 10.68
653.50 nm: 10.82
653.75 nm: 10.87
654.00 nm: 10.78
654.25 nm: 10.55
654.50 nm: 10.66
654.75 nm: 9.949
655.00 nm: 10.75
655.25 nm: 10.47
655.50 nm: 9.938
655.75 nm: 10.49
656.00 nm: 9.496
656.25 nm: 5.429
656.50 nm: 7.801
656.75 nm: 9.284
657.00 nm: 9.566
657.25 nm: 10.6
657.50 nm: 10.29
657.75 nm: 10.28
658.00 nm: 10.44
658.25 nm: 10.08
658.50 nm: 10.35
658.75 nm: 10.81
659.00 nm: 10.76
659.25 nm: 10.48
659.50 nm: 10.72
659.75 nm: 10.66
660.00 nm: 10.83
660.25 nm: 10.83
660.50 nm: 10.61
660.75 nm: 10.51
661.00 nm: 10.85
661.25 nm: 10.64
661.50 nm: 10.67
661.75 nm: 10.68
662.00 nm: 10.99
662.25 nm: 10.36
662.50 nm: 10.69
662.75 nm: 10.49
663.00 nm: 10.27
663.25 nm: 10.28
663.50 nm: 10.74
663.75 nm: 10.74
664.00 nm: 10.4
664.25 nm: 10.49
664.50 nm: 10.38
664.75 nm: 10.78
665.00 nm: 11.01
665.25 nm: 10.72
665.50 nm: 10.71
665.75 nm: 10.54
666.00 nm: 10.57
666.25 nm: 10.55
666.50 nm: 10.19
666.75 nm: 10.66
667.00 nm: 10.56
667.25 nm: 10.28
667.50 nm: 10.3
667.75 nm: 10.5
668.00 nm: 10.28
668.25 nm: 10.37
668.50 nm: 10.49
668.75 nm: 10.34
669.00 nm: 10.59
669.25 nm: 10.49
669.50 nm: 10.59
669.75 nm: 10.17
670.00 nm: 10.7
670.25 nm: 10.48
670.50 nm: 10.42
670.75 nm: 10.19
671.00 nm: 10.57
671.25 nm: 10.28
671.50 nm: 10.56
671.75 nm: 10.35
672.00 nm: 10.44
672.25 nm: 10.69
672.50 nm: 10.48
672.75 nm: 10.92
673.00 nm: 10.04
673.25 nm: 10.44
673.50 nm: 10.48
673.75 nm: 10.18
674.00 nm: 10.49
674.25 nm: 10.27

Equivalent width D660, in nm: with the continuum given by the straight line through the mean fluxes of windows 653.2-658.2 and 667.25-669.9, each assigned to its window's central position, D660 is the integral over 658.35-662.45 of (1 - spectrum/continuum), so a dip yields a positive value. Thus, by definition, -0.22 nm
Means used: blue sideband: 9.95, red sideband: 10.4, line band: 10.7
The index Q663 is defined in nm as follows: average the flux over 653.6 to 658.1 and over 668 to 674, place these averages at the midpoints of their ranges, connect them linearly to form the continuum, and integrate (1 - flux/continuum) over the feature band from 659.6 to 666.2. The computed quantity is -0.32 nm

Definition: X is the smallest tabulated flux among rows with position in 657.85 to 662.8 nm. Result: 10.08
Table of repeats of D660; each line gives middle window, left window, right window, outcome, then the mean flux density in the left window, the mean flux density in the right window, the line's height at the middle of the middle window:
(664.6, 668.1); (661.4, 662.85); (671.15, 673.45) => 0.01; 10.6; 10.5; 10.6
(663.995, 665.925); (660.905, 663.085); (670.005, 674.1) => -0.01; 10.6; 10.4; 10.6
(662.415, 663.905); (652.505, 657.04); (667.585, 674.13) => -0.04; 9.98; 10.4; 10.2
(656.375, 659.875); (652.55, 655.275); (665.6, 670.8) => 0.15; 10.7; 10.4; 10.6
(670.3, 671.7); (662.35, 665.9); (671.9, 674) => 0.01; 10.6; 10.5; 10.5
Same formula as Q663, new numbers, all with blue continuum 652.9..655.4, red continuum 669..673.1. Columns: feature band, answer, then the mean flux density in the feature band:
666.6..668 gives 0.01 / 10.4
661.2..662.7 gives -0.02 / 10.7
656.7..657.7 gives 0.06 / 10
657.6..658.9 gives 0.02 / 10.4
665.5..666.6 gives 0.00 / 10.5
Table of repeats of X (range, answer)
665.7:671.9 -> 10.17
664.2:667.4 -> 10.19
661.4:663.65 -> 10.27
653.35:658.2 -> 5.429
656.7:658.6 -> 9.284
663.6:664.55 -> 10.38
